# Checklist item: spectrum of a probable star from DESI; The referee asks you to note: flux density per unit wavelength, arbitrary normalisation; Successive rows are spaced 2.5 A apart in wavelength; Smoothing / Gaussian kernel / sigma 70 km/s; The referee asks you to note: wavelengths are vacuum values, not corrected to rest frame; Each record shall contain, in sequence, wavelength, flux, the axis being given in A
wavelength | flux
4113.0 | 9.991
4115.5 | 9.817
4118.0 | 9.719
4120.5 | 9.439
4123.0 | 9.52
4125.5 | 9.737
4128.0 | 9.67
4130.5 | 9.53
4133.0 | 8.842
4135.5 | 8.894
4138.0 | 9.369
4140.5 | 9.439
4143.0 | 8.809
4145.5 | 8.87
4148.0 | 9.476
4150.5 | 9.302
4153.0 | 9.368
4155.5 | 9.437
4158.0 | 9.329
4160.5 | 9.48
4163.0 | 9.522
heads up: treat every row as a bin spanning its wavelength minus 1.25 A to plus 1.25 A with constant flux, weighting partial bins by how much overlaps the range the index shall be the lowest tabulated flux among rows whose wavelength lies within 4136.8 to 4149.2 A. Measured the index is 8.809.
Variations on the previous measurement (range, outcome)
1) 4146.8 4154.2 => 9.302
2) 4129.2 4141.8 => 8.842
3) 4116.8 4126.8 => 9.439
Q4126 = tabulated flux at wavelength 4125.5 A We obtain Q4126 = 9.737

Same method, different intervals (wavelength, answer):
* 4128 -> 9.67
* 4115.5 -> 9.817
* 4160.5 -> 9.48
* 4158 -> 9.329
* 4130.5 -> 9.53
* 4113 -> 9.991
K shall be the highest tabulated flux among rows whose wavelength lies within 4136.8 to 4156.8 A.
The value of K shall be 9.476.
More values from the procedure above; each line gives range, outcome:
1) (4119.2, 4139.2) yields 9.737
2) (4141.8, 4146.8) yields 8.87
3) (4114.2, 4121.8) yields 9.817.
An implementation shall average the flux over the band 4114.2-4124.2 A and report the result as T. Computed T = 9.63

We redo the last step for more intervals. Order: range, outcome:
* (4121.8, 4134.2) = 9.46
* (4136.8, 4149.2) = 9.19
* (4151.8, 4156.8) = 9.4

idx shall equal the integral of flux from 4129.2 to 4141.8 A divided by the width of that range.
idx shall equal 9.21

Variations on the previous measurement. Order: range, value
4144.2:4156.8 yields 9.29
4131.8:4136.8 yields 8.87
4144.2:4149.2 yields 9.17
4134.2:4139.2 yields 9.13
